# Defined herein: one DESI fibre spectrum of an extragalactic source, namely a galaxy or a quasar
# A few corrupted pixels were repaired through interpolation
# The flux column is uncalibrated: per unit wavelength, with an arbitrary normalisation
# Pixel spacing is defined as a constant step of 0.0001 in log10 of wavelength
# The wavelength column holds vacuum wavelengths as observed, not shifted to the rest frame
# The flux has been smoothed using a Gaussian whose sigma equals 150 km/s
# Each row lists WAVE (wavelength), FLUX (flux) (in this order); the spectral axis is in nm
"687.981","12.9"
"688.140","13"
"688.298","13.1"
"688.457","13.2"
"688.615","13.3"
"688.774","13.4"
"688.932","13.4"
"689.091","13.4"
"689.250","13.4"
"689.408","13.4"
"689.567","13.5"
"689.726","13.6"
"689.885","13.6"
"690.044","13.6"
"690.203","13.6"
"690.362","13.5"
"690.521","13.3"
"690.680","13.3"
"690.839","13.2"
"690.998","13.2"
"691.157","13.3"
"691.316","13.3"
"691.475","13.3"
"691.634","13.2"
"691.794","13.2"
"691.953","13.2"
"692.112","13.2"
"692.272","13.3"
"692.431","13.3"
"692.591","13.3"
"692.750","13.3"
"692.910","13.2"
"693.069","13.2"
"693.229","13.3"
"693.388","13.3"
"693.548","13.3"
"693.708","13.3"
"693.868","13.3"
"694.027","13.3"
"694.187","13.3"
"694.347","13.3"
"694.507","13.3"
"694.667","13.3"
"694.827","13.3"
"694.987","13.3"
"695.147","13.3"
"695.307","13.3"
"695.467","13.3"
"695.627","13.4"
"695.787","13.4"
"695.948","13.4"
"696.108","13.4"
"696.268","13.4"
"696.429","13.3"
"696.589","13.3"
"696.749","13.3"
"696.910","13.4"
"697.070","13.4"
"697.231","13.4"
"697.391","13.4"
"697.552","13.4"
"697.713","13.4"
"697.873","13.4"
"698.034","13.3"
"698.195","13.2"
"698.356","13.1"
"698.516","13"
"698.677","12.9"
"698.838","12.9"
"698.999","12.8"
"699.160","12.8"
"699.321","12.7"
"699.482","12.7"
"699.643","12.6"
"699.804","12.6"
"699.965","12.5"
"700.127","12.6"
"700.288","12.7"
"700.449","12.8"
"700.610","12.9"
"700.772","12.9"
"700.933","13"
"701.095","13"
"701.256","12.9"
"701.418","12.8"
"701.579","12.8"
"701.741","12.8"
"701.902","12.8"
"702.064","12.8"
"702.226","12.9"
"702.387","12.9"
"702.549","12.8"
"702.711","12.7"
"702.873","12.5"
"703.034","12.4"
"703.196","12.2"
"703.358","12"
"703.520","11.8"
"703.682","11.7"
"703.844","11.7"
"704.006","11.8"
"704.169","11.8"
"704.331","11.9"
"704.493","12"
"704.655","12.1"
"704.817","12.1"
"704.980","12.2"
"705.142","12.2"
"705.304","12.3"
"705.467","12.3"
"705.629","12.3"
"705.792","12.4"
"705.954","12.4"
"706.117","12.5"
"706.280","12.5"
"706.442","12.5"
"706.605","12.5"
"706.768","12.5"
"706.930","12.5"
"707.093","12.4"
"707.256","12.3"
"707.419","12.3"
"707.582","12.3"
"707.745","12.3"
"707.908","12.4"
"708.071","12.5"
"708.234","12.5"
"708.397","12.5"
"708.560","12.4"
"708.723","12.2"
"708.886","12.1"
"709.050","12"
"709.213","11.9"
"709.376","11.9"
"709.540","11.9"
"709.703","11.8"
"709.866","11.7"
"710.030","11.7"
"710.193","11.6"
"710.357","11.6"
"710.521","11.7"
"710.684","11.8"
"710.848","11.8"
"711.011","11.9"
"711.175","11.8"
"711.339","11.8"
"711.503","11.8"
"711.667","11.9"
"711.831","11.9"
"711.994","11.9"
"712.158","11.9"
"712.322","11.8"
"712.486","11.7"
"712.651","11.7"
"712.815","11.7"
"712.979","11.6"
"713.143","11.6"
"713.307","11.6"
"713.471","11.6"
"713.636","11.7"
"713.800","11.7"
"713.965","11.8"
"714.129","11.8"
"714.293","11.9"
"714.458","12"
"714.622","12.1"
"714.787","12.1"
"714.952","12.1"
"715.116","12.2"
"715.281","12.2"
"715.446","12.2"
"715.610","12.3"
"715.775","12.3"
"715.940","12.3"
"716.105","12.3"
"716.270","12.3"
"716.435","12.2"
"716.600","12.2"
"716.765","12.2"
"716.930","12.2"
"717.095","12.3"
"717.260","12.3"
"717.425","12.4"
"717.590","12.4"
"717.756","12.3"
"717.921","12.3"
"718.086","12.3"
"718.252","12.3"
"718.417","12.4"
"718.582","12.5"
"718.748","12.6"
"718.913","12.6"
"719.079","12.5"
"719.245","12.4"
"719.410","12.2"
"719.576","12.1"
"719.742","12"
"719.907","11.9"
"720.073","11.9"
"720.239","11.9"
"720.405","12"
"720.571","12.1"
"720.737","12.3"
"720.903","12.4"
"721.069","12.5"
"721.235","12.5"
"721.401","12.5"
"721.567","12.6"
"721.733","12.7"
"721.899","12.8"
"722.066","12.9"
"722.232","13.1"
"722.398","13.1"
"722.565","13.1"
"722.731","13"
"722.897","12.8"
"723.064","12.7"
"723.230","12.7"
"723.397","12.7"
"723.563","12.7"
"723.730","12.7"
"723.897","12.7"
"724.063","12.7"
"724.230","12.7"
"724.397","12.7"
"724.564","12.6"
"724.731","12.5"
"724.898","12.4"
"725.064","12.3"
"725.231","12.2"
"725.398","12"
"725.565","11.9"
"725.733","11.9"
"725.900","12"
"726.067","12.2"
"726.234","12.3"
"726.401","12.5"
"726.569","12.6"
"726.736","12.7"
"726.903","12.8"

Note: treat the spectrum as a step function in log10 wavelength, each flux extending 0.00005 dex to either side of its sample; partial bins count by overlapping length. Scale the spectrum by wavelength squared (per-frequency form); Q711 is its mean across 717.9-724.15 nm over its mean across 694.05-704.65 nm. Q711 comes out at 1.03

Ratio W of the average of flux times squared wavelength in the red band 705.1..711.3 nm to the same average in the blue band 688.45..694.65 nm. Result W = 0.96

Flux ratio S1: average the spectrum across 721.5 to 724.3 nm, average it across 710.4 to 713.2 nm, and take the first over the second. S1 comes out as 1.09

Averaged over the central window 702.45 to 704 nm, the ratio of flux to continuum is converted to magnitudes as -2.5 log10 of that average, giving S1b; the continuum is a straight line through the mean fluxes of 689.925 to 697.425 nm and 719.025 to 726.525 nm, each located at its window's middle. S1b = 0.073 mag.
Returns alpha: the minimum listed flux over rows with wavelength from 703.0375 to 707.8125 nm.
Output 11.7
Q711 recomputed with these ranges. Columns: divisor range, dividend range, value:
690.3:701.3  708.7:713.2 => 0.94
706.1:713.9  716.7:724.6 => 1.07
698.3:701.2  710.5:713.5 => 0.95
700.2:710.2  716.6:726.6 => 1.05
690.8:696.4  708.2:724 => 0.98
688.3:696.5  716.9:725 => 1.02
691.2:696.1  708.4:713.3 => 0.94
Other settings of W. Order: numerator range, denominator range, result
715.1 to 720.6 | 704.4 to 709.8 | 1.03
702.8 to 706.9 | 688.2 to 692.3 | 0.95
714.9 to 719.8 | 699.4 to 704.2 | 1.02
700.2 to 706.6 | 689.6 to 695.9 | 0.96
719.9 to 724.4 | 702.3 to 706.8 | 1.08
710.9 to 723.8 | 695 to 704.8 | 1.00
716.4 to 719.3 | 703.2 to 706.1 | 1.06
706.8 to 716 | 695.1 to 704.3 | 0.96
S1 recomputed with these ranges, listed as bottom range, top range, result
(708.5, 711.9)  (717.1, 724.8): 1.05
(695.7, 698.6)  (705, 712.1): 0.91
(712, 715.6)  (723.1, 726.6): 1.05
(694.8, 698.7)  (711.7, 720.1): 0.91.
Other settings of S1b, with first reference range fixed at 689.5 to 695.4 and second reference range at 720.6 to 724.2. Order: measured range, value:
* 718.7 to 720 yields 0.04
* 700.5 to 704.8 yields 0.06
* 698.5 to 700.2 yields 0.04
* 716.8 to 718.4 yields 0.04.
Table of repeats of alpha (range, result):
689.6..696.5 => 13.2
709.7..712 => 11.6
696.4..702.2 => 12.5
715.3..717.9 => 12.2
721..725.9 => 11.9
